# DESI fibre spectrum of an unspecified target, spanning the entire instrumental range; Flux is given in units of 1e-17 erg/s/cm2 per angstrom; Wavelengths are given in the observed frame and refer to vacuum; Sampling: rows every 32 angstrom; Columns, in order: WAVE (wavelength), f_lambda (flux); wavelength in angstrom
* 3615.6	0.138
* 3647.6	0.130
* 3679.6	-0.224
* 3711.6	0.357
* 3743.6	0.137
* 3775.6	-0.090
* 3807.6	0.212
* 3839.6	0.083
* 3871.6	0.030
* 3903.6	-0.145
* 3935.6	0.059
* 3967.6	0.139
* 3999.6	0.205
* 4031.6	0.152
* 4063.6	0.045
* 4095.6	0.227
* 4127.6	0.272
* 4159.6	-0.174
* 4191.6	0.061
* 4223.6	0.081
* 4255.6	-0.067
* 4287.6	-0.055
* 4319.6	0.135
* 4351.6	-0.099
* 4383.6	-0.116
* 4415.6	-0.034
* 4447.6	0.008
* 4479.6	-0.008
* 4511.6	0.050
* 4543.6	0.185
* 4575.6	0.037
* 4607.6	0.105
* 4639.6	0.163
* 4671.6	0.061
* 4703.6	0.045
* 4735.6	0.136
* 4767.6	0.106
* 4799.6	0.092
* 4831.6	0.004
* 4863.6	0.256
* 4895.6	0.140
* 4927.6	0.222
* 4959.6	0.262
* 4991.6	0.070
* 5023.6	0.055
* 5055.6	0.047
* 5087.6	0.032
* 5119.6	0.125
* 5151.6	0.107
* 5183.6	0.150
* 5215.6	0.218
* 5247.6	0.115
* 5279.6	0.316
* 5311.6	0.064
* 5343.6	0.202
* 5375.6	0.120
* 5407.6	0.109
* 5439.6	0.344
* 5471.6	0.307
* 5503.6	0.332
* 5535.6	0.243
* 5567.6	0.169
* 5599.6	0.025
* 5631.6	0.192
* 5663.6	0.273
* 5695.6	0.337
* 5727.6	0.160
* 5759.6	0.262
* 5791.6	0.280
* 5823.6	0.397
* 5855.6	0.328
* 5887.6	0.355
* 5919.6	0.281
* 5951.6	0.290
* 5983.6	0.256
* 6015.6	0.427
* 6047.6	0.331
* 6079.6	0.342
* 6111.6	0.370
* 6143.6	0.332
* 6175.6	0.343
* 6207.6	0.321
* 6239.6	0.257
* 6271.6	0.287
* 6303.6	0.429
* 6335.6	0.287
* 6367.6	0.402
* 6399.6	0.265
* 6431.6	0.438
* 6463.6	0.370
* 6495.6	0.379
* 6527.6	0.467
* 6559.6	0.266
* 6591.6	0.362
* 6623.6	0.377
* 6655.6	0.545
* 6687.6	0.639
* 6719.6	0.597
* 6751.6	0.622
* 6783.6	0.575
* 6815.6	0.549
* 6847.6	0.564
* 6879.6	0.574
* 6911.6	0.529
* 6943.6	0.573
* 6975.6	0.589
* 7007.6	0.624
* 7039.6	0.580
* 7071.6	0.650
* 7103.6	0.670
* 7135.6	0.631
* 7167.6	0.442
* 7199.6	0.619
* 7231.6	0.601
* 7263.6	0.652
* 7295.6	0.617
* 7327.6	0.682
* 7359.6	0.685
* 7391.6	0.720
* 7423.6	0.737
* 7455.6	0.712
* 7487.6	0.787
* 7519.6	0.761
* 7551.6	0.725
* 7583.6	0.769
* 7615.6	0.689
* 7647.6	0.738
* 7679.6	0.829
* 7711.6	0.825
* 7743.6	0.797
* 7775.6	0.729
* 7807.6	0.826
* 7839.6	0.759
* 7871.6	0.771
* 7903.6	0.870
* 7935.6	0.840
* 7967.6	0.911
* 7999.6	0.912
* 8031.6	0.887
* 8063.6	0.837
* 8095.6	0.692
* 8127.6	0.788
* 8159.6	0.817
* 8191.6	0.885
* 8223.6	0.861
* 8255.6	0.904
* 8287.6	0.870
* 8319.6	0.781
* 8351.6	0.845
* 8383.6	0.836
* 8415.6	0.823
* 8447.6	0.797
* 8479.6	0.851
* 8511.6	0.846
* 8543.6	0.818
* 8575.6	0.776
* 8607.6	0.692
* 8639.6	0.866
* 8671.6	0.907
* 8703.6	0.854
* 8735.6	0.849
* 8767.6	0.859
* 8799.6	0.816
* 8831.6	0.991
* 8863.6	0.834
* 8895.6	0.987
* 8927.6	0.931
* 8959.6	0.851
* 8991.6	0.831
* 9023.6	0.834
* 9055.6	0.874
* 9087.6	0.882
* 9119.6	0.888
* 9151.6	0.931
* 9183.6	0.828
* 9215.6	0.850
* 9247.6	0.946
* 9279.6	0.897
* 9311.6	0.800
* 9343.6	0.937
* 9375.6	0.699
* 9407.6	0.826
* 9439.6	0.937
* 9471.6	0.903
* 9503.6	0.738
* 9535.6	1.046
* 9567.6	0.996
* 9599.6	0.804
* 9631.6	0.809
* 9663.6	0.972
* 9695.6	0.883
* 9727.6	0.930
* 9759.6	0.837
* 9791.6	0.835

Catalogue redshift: 0.67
